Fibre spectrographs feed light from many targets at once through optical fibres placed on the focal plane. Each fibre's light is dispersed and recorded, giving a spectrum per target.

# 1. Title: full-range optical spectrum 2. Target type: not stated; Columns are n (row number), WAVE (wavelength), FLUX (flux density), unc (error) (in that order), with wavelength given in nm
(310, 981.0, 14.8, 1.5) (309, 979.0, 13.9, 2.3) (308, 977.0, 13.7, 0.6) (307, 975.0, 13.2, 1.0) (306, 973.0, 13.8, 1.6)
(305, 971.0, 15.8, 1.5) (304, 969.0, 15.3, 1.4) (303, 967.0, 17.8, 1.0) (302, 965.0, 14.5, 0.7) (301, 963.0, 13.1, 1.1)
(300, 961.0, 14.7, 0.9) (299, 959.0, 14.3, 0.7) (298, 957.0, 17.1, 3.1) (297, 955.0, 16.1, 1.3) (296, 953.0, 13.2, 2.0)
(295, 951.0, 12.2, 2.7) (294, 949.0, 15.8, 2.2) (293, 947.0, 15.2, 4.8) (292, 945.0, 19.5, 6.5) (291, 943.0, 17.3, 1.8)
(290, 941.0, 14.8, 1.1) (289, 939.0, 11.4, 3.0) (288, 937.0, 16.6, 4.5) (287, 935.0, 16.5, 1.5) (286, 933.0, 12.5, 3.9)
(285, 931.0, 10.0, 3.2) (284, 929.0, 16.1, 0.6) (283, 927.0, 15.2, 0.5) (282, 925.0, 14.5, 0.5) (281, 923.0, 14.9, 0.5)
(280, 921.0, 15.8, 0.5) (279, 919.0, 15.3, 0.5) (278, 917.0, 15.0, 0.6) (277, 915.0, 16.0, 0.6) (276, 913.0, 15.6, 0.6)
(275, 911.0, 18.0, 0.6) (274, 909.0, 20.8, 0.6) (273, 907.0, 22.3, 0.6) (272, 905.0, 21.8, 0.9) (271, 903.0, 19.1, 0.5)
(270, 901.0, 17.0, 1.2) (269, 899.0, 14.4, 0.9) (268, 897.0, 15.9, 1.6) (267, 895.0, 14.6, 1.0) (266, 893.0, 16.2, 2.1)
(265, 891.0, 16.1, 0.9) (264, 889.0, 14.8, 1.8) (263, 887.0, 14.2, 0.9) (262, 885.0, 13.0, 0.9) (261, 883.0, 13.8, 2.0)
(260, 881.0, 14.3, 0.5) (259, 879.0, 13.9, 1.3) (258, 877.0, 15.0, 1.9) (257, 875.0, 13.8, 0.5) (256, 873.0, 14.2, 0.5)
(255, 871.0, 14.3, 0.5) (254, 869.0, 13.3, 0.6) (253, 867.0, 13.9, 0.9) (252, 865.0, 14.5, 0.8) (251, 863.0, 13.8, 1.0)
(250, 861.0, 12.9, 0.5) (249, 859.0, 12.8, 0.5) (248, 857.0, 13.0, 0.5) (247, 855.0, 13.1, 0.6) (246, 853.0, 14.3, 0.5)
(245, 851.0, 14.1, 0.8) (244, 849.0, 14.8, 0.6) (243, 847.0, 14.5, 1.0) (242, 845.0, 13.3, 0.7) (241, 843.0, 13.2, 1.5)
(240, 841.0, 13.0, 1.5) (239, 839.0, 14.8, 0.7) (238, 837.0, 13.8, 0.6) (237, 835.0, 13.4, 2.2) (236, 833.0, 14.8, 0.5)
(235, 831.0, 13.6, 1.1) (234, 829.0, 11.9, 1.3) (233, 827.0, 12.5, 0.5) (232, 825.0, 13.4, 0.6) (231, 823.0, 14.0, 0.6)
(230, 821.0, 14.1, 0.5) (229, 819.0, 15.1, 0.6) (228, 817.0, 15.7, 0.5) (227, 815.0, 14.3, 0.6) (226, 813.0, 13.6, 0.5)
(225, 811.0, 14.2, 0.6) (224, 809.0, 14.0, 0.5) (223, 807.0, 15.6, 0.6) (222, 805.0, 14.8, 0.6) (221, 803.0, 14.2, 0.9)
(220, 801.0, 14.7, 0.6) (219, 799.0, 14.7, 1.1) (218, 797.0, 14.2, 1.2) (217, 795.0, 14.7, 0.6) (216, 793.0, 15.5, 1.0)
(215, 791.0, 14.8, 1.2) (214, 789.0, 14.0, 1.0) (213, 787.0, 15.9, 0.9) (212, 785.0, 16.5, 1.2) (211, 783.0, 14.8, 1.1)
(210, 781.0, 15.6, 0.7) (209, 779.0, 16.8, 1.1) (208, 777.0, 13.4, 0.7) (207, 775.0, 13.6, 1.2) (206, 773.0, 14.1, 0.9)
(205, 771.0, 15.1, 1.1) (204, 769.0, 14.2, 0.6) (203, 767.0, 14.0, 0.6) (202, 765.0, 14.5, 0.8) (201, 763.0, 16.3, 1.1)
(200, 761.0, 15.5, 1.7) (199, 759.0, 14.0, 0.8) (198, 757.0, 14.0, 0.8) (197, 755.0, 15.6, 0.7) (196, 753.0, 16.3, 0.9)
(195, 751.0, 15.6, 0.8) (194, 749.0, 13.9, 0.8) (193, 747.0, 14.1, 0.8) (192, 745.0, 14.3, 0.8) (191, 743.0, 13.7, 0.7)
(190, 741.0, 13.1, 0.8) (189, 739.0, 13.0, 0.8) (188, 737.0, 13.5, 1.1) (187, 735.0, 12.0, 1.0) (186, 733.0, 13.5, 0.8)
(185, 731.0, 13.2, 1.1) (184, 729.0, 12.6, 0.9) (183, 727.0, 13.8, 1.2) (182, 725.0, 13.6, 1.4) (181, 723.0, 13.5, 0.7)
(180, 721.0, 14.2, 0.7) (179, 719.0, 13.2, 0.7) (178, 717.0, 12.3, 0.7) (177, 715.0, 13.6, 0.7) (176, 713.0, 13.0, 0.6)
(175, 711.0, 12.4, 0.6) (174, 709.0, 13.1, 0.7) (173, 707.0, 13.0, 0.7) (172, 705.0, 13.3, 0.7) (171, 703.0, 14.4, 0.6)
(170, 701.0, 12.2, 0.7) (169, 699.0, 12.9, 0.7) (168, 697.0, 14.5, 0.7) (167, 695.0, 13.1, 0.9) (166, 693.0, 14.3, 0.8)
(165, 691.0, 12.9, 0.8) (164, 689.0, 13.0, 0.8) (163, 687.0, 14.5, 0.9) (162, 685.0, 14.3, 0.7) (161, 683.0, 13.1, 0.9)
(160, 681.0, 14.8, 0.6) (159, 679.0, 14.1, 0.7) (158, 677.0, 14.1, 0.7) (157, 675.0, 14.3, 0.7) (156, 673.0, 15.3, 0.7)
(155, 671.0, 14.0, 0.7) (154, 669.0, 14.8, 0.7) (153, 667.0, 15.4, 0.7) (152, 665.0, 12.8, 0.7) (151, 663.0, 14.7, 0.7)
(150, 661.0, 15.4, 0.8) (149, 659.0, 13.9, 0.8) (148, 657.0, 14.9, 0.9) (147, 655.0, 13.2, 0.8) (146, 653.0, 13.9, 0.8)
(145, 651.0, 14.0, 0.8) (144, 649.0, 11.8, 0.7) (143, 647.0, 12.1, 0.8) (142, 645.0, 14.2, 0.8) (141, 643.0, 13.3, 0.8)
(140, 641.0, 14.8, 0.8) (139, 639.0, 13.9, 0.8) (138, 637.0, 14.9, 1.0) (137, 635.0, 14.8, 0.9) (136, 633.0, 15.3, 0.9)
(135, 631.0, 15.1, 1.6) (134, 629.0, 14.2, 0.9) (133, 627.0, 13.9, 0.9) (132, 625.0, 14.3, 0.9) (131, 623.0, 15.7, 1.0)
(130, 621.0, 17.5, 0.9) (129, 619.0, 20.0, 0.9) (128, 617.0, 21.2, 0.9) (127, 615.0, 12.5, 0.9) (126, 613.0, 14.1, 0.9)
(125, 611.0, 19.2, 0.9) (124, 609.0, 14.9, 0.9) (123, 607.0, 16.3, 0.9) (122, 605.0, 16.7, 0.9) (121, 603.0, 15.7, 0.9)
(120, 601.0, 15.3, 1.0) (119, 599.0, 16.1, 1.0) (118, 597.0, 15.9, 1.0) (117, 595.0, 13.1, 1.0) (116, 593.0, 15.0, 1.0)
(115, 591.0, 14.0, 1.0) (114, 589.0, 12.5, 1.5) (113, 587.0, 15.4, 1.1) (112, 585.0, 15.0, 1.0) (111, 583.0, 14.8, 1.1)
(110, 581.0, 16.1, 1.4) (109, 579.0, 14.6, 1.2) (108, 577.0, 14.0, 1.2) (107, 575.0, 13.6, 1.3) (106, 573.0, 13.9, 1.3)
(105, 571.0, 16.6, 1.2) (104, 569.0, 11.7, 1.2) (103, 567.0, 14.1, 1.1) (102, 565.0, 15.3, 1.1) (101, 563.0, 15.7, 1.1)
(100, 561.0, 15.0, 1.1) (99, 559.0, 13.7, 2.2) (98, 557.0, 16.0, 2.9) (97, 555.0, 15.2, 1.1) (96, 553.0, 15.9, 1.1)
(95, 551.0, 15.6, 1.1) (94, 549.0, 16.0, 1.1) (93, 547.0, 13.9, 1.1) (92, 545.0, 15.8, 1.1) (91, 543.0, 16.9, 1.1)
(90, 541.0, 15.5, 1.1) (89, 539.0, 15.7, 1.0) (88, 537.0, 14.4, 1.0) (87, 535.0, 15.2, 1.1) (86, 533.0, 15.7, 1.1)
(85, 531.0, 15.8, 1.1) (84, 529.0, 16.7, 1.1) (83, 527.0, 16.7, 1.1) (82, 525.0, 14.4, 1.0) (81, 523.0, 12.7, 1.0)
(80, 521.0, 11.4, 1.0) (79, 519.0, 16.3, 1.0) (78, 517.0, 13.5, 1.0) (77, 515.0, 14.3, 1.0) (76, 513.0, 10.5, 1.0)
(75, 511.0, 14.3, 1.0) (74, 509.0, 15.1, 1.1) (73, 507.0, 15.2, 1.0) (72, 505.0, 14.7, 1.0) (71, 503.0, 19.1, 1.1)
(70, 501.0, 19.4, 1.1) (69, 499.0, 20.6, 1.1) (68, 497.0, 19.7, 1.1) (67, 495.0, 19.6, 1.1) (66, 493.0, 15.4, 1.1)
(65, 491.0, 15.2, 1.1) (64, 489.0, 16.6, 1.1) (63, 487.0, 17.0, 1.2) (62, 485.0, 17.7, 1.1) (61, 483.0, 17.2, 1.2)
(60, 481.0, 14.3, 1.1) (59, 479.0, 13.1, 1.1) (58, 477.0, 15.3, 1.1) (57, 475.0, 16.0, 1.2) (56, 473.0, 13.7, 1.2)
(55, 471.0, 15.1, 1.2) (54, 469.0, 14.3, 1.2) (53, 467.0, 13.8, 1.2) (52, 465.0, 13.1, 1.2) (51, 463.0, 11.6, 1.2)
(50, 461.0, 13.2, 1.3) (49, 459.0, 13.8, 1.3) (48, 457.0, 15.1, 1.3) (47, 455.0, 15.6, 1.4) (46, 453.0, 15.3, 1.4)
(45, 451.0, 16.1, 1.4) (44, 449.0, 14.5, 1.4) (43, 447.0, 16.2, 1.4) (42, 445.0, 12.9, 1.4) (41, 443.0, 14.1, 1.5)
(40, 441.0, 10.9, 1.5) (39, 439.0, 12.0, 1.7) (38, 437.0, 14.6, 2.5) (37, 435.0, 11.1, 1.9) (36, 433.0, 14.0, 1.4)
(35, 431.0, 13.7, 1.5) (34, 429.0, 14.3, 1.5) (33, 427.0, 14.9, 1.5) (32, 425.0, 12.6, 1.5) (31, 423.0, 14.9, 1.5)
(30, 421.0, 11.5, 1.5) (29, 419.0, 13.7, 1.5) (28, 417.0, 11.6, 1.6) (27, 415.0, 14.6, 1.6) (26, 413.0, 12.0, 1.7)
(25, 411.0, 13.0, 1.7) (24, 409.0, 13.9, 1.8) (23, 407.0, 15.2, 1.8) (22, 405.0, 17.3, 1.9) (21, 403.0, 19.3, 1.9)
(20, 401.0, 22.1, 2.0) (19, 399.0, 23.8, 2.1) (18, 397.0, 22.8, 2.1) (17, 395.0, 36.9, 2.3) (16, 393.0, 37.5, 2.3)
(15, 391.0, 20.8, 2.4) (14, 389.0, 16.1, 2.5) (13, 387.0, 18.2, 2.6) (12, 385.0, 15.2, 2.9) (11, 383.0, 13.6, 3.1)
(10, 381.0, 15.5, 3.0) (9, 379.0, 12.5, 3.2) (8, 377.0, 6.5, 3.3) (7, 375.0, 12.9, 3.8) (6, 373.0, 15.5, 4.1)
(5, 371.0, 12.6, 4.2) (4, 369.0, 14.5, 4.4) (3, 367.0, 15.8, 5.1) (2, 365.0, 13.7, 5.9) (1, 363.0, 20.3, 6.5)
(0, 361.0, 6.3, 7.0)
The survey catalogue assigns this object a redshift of 0.381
